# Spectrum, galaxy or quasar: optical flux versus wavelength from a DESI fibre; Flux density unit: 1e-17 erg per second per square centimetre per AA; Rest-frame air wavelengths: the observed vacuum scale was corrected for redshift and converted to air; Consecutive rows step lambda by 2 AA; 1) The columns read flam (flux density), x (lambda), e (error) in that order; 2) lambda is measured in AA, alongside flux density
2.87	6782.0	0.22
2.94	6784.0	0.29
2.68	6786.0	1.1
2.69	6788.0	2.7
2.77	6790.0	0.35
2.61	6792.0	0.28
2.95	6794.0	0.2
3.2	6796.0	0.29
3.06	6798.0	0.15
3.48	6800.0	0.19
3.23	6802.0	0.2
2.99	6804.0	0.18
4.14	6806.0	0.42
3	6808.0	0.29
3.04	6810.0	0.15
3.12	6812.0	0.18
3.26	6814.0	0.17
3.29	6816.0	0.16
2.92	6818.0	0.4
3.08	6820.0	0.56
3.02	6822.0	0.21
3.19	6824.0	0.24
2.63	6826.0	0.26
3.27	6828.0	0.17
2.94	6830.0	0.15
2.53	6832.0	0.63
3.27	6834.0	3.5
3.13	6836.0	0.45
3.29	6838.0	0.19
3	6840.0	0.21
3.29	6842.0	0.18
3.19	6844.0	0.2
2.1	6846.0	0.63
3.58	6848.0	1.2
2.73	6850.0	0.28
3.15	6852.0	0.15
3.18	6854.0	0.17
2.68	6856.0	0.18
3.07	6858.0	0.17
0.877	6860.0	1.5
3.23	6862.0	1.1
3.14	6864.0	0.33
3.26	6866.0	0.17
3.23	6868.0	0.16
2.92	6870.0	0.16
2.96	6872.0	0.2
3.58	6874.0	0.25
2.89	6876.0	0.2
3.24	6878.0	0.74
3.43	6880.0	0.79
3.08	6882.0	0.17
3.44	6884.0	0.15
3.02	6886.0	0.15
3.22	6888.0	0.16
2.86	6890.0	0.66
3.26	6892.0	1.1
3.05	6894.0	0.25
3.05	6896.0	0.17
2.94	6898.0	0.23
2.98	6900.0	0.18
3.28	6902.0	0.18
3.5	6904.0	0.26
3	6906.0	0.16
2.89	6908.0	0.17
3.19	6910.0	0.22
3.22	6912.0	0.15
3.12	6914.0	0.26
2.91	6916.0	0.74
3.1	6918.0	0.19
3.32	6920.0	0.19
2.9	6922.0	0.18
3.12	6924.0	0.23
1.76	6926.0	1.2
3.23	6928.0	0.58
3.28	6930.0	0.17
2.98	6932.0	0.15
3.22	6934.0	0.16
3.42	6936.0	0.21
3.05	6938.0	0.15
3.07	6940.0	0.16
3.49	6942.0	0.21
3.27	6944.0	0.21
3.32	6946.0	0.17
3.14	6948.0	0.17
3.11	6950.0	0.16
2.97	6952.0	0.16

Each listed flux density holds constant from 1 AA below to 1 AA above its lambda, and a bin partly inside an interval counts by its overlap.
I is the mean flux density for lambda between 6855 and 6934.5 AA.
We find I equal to 3.03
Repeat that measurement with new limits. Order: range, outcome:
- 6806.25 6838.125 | 3.08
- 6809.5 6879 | 3.01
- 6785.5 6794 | 2.72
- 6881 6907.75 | 3.12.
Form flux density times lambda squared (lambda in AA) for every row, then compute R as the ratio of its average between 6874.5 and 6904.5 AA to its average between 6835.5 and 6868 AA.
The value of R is 1.08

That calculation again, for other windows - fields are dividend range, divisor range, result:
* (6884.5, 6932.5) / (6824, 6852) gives 1.04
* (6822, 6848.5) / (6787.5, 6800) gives 1.04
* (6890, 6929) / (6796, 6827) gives 0.99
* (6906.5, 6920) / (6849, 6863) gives 1.16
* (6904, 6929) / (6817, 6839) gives 1.02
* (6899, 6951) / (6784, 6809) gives 1.05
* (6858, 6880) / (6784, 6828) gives 0.98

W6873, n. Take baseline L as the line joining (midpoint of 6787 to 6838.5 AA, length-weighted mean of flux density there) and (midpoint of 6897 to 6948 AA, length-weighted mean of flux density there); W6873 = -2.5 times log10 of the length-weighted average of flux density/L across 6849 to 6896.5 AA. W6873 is 0.02 mag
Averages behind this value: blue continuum 3.08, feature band 3.02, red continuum 3.1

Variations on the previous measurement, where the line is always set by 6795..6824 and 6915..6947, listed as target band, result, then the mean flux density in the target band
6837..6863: 0.10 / 2.87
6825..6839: 0.06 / 3.01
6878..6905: -0.01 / 3.17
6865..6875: -0.02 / 3.19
